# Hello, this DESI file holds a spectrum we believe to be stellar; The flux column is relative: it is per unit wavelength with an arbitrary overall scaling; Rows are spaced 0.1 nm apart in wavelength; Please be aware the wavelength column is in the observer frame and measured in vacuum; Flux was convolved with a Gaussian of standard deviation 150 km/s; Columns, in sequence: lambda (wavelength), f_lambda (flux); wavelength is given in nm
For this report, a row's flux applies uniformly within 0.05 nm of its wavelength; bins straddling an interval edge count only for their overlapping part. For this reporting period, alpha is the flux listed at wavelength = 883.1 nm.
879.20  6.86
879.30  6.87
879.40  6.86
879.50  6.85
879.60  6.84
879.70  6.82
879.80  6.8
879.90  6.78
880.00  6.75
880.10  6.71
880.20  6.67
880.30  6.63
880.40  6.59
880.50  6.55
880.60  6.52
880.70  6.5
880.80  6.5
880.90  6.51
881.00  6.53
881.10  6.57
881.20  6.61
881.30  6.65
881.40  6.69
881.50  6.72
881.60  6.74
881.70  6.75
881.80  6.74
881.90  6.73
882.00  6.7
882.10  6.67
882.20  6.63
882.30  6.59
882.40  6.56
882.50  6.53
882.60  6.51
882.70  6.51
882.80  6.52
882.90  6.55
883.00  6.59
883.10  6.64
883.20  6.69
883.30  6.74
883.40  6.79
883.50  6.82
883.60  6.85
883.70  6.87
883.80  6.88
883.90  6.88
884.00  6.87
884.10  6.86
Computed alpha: 6.64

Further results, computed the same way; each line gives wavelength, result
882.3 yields 6.59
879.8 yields 6.8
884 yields 6.87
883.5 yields 6.82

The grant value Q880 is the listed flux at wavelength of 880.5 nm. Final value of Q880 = 6.55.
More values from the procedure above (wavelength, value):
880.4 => 6.59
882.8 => 6.52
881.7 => 6.75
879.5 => 6.85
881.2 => 6.61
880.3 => 6.63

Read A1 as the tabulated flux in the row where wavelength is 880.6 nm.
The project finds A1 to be 6.52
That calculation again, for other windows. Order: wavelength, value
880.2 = 6.67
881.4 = 6.69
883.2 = 6.69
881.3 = 6.65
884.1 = 6.86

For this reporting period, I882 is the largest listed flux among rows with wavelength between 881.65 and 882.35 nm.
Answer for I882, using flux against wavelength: 6.75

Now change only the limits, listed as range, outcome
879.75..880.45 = 6.8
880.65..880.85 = 6.5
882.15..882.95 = 6.63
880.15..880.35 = 6.67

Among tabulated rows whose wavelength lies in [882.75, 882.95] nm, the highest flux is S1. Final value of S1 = 6.55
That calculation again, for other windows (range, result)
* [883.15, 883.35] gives 6.74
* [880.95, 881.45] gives 6.69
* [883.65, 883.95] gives 6.88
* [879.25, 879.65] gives 6.87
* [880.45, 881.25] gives 6.61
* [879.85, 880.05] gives 6.78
